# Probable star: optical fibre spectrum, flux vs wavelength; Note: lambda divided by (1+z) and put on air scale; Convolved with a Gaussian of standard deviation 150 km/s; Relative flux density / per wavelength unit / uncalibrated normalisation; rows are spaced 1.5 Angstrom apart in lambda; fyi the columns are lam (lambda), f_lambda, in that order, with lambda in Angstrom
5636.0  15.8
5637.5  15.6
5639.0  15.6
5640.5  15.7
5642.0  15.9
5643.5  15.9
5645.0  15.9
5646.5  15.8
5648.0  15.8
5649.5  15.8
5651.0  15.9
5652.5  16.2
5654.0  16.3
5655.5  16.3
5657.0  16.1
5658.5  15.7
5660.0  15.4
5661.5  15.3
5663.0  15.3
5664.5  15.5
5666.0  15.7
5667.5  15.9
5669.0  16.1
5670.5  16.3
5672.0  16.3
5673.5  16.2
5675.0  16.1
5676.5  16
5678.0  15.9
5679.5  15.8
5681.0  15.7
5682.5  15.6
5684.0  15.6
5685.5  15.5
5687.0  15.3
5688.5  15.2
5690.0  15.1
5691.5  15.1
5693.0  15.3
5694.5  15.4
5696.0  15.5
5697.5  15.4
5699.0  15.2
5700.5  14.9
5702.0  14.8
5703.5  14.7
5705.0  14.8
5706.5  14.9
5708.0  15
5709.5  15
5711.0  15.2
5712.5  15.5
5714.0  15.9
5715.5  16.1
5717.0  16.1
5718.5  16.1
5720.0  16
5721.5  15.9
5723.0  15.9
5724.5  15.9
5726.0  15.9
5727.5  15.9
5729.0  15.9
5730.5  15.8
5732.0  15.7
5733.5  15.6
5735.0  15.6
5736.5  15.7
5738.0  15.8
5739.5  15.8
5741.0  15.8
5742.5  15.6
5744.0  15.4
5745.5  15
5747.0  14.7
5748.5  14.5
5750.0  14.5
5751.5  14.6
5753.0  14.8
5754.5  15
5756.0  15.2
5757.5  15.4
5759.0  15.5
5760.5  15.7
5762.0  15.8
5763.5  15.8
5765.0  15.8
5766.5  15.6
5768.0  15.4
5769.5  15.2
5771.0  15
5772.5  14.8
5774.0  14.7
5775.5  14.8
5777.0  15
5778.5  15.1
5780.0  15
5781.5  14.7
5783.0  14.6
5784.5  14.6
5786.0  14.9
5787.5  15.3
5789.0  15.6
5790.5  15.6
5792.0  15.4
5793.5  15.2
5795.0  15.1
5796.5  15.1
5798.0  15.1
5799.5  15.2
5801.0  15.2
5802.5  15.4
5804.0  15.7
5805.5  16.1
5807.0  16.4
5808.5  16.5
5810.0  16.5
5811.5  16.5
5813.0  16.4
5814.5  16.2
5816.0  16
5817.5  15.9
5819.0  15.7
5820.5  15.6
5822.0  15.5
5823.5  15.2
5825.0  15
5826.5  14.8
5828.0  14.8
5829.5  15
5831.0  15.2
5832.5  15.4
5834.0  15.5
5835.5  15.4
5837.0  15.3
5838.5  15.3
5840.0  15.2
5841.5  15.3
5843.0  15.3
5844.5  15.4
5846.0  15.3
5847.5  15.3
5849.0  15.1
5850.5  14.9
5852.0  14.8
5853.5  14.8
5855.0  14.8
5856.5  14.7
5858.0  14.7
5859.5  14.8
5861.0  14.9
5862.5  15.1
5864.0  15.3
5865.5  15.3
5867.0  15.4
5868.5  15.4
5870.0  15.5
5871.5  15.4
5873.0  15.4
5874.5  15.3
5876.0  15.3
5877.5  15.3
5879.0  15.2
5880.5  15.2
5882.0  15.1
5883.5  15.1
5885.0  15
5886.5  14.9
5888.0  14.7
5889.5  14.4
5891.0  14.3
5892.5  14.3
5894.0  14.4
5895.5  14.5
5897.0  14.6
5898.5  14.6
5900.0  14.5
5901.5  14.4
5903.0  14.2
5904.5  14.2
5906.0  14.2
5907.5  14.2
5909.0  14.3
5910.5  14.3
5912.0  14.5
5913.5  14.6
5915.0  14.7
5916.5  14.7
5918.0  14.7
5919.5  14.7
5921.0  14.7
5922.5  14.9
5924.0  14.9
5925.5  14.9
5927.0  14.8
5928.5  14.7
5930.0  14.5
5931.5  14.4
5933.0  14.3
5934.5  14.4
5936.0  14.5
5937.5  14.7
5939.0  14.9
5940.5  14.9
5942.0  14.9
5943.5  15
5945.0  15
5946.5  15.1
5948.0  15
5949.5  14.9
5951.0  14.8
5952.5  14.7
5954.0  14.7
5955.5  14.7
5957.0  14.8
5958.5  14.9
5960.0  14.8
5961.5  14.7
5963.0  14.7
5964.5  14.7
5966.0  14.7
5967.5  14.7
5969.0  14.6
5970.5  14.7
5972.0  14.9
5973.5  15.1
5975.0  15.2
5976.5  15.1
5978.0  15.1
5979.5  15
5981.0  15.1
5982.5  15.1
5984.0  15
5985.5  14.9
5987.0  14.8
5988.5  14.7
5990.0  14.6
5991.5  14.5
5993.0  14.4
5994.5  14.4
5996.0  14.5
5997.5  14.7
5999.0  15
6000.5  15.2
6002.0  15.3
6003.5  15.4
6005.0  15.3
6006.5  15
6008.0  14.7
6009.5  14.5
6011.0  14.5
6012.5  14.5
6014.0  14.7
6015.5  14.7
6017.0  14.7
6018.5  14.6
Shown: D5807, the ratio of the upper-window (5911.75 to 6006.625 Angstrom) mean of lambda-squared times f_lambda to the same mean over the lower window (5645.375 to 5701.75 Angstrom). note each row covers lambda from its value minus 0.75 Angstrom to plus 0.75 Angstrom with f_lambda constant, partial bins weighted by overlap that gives 1.0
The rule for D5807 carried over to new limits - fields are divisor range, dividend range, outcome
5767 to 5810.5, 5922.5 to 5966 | 1.02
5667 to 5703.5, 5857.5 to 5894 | 1.03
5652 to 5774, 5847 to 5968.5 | 1.02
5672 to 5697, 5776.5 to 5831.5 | 1.03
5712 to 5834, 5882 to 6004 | 1.01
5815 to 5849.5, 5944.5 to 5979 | 1.01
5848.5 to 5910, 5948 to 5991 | 1.03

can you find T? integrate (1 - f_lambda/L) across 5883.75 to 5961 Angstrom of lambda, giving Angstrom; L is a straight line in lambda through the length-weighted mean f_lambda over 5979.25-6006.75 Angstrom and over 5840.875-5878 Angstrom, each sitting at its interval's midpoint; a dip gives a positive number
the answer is 2.0 Angstrom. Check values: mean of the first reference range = 15.2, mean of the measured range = 14.6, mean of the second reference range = 14.9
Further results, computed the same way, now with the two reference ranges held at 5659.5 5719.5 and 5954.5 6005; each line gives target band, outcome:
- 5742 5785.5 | 0.7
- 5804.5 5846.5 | -1.1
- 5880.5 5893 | 0.3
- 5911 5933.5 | 0.5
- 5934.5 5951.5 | 0.1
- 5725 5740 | -0.3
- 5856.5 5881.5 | -0.2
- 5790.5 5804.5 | 0.0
